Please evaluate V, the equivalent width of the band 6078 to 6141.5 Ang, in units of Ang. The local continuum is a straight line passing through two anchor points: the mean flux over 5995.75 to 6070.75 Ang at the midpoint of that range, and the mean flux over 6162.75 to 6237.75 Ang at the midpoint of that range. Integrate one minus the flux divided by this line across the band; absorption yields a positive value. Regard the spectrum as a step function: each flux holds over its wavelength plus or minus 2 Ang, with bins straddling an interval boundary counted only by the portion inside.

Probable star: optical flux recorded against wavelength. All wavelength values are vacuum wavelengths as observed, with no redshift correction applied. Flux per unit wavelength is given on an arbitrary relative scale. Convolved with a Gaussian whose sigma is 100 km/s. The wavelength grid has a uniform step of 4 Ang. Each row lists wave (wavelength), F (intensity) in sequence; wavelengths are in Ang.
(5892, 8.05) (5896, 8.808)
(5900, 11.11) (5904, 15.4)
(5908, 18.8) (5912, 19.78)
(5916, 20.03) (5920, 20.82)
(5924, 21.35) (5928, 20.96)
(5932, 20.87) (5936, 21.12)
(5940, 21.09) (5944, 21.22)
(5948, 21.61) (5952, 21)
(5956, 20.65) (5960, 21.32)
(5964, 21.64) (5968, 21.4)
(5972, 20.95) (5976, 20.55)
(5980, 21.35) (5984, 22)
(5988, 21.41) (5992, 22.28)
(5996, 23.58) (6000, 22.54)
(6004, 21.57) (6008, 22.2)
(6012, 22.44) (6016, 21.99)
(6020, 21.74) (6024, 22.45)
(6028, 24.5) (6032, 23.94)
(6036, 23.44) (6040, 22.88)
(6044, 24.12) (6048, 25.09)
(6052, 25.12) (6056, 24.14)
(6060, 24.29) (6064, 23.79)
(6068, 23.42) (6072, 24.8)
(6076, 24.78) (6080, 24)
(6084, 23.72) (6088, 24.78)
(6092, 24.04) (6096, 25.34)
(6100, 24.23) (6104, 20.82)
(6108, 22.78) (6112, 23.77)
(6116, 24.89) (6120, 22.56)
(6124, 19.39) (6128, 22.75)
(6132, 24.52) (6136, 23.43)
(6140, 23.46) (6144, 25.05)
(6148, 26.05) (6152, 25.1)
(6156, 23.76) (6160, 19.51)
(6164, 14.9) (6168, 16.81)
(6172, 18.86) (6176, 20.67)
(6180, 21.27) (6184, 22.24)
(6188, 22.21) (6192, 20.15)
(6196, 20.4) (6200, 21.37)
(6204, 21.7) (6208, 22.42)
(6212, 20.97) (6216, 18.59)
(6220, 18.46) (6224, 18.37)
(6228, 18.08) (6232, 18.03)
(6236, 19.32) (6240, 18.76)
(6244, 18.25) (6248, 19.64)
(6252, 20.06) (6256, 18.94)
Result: -4.97 Ang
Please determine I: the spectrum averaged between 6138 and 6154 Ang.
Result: 24.9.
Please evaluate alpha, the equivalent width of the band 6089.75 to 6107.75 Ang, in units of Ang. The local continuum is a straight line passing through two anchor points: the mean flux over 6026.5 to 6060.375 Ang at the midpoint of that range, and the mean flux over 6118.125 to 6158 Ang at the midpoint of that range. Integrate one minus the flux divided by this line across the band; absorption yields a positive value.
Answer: 0.2 Ang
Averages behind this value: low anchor 24.2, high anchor 23.6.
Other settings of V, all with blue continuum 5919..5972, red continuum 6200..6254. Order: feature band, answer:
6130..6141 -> -2.08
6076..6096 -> -3.92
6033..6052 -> -3.16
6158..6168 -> 1.39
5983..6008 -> -1.65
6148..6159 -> -2.39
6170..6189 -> -1.16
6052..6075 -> -4.21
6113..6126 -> -1.46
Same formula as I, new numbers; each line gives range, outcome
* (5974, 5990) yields 21.3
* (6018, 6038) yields 23.2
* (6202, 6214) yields 21.7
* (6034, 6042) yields 23.2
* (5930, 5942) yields 21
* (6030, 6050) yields 23.9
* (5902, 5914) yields 18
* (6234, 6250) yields 19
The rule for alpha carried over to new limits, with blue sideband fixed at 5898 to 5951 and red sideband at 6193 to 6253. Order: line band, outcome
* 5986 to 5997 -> -1.5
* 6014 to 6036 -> -3.8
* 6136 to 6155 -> -4.9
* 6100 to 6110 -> -1.4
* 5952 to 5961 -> -0.6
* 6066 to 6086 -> -4.6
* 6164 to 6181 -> 0.7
